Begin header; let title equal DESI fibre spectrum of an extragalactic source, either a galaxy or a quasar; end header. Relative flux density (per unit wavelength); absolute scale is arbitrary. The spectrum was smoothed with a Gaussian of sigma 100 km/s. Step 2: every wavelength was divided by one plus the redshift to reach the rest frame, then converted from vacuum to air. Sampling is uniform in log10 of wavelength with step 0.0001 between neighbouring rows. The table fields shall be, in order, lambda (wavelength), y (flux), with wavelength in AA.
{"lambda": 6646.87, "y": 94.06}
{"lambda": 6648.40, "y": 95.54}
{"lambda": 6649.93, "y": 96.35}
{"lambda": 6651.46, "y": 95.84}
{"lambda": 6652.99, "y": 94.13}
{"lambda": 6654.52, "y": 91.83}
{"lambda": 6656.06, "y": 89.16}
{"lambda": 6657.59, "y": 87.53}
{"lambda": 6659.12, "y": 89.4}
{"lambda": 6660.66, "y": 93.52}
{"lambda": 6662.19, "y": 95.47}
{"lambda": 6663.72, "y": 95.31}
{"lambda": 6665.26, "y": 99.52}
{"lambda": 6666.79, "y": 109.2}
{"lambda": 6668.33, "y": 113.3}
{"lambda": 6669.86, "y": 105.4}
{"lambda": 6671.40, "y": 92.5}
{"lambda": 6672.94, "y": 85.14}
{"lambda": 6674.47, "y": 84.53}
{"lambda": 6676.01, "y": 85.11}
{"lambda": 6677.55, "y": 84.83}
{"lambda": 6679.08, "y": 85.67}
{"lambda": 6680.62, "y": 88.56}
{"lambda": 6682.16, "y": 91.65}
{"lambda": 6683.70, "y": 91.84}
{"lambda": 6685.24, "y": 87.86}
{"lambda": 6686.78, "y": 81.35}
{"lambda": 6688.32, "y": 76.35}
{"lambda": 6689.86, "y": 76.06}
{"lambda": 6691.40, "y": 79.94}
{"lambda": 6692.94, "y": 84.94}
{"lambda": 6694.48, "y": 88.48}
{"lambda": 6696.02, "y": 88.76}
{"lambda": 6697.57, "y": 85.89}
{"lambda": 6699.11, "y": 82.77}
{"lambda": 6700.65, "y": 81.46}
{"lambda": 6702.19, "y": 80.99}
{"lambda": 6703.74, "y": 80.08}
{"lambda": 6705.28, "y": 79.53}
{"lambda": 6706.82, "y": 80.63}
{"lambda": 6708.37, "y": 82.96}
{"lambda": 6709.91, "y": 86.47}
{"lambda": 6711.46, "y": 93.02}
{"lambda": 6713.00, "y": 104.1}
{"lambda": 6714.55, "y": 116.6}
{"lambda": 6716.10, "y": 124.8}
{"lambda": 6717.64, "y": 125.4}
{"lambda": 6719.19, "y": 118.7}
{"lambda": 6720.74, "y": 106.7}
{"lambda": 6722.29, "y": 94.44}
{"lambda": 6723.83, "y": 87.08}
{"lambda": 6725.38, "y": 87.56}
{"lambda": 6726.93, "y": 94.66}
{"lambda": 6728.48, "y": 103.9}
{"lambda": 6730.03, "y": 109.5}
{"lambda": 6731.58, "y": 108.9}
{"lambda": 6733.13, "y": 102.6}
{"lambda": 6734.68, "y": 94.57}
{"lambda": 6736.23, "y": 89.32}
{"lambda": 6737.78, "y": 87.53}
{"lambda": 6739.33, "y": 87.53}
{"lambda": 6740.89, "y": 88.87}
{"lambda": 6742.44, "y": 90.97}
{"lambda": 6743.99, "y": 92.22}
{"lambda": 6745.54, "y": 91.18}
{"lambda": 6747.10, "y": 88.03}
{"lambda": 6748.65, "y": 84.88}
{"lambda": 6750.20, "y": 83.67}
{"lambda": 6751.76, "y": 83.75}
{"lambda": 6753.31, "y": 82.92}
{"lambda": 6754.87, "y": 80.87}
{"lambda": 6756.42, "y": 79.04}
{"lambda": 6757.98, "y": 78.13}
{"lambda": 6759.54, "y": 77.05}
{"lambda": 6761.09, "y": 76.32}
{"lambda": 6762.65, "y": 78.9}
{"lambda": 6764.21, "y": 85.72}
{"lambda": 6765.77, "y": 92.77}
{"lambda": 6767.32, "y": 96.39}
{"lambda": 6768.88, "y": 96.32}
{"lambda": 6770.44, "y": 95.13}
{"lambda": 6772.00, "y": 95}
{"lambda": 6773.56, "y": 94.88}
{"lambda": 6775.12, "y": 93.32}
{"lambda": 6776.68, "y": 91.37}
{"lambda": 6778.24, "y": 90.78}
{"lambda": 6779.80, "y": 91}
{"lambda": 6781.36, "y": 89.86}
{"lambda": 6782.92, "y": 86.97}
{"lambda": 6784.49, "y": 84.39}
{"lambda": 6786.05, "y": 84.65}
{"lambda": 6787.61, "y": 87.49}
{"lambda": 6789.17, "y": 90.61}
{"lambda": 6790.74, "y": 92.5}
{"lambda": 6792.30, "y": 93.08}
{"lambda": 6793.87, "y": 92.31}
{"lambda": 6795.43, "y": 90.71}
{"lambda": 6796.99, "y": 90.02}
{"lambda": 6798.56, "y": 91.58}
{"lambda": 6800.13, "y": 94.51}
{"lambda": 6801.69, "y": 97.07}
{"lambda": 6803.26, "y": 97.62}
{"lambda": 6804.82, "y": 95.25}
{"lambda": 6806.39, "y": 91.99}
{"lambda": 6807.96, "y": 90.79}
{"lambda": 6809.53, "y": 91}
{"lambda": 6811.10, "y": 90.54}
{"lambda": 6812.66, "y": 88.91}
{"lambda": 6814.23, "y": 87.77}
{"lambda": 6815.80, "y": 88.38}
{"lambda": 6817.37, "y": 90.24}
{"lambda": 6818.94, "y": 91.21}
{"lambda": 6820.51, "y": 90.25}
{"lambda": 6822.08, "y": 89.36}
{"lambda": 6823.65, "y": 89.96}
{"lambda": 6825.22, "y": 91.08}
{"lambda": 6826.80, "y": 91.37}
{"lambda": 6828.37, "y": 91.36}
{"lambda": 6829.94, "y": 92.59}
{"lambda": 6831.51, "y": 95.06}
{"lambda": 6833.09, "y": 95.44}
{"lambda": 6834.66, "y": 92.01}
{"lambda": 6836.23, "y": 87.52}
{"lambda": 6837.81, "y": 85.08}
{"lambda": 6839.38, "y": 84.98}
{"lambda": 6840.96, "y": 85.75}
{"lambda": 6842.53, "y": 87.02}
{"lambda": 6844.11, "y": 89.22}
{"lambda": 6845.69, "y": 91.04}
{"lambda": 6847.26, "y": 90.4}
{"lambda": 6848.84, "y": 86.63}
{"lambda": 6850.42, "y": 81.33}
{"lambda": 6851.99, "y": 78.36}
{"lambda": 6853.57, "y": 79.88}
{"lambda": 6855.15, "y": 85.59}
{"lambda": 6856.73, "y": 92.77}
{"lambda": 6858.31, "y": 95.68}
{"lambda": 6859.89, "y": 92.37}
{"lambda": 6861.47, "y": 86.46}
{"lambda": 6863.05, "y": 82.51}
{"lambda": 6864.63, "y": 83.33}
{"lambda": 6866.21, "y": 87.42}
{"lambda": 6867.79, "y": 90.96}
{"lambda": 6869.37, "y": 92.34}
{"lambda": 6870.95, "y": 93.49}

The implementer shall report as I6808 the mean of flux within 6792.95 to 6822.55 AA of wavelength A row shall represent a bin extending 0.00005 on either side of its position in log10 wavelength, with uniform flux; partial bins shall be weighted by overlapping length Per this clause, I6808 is 91.6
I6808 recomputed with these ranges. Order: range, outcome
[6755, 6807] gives 89.7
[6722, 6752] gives 92.7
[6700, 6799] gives 91.6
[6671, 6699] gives 85.4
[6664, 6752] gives 92.4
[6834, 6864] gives 87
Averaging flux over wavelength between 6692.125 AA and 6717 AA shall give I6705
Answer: 90.3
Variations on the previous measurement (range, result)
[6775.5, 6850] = 90.4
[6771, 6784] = 91.5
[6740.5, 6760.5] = 84.6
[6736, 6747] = 89.5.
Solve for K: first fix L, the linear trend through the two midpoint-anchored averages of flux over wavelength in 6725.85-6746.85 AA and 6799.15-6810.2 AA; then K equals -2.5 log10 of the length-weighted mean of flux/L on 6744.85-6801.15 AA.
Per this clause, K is 0.075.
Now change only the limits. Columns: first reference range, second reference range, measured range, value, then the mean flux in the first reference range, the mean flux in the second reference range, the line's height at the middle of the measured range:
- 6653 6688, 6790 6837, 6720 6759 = 0.01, 92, 91.7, 91.9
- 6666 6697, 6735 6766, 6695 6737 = -0.11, 89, 85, 87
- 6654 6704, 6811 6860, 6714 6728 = -0.19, 89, 89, 89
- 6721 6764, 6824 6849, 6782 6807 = -0.02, 89.2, 89.8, 89.6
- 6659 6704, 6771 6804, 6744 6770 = 0.07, 88.9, 91.4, 90.7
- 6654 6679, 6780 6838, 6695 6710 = 0.12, 93.7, 90.9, 93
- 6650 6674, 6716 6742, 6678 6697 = 0.15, 95.7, 100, 97.3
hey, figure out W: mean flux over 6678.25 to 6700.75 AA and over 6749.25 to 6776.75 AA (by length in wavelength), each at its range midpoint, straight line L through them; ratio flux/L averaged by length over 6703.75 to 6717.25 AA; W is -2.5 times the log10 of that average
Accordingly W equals -0.13 mag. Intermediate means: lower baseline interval 84.9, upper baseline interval 86.6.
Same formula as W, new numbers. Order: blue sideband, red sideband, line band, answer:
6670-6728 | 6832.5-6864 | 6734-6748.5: 0.00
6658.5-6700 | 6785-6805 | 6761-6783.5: 0.01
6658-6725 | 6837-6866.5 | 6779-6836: -0.04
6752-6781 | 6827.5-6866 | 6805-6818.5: -0.03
